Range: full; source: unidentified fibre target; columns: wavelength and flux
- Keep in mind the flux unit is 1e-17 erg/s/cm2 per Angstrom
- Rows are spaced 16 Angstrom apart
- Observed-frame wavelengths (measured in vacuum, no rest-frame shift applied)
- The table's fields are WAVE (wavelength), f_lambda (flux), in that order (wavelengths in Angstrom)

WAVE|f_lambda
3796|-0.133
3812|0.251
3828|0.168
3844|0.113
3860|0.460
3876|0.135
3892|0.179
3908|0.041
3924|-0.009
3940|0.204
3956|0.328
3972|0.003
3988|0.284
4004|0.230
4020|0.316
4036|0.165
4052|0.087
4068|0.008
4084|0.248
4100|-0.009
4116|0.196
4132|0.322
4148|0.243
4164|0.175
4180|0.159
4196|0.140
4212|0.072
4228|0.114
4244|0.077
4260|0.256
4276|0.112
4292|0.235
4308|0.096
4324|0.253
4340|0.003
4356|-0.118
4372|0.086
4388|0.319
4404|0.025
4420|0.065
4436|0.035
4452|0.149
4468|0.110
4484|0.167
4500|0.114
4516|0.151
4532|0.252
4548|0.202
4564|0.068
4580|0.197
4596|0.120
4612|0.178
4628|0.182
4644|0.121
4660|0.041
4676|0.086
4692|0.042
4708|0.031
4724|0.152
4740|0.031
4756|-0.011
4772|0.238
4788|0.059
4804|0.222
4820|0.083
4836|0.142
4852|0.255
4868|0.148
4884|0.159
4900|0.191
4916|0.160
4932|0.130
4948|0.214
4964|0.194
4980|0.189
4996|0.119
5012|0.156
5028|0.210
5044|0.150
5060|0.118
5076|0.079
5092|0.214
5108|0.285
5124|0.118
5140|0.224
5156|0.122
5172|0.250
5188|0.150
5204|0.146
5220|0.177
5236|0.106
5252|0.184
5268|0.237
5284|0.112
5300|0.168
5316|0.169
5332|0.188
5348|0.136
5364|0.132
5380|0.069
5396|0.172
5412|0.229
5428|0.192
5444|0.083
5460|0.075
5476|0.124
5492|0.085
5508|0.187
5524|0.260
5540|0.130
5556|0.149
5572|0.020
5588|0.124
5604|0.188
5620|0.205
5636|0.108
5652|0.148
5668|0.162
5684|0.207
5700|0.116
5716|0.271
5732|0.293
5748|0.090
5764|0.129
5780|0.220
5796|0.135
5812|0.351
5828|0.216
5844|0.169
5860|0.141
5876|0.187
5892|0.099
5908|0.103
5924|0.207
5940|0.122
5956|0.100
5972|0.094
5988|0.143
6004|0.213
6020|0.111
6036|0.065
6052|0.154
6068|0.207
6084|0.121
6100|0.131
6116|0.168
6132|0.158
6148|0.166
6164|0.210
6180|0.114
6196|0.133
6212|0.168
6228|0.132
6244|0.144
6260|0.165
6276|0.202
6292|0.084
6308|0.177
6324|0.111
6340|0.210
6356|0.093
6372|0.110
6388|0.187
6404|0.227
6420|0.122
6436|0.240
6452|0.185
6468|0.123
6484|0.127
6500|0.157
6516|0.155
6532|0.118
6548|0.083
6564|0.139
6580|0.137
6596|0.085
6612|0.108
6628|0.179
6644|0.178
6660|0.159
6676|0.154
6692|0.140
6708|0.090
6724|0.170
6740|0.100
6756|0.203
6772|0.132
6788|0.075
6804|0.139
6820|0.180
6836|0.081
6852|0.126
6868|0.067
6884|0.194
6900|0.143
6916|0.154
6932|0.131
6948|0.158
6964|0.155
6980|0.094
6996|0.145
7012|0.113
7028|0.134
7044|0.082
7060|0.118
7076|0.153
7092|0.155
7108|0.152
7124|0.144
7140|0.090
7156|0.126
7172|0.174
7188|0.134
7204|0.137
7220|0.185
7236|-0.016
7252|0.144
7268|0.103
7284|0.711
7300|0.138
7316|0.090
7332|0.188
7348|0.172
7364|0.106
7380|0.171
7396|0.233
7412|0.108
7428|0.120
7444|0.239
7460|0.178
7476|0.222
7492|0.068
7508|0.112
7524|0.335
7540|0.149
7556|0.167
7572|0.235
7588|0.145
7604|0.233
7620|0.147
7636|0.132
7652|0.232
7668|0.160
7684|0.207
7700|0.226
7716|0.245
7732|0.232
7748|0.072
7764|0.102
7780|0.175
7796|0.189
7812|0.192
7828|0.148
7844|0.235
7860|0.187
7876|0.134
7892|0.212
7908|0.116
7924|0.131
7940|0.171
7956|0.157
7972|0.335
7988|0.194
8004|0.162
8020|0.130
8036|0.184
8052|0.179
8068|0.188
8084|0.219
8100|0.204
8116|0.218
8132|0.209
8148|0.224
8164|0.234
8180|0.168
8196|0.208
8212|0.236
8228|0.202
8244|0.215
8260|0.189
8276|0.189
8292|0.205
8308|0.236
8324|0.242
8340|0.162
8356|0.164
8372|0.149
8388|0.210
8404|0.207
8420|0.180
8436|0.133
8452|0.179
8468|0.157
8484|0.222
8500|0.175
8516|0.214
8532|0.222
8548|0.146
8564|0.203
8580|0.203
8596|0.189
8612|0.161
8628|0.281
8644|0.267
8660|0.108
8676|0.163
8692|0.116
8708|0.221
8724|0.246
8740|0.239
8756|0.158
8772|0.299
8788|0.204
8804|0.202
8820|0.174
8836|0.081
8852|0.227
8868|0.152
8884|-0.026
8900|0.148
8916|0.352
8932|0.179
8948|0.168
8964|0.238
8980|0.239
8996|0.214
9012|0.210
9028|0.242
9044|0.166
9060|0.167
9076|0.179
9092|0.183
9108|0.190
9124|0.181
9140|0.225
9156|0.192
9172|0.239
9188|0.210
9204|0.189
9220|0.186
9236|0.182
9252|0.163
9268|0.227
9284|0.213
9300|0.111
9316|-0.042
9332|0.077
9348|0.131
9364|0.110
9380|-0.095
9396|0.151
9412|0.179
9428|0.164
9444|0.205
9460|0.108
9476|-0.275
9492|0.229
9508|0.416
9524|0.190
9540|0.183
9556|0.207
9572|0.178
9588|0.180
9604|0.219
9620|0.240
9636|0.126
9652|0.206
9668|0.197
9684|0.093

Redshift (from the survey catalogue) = 0.954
